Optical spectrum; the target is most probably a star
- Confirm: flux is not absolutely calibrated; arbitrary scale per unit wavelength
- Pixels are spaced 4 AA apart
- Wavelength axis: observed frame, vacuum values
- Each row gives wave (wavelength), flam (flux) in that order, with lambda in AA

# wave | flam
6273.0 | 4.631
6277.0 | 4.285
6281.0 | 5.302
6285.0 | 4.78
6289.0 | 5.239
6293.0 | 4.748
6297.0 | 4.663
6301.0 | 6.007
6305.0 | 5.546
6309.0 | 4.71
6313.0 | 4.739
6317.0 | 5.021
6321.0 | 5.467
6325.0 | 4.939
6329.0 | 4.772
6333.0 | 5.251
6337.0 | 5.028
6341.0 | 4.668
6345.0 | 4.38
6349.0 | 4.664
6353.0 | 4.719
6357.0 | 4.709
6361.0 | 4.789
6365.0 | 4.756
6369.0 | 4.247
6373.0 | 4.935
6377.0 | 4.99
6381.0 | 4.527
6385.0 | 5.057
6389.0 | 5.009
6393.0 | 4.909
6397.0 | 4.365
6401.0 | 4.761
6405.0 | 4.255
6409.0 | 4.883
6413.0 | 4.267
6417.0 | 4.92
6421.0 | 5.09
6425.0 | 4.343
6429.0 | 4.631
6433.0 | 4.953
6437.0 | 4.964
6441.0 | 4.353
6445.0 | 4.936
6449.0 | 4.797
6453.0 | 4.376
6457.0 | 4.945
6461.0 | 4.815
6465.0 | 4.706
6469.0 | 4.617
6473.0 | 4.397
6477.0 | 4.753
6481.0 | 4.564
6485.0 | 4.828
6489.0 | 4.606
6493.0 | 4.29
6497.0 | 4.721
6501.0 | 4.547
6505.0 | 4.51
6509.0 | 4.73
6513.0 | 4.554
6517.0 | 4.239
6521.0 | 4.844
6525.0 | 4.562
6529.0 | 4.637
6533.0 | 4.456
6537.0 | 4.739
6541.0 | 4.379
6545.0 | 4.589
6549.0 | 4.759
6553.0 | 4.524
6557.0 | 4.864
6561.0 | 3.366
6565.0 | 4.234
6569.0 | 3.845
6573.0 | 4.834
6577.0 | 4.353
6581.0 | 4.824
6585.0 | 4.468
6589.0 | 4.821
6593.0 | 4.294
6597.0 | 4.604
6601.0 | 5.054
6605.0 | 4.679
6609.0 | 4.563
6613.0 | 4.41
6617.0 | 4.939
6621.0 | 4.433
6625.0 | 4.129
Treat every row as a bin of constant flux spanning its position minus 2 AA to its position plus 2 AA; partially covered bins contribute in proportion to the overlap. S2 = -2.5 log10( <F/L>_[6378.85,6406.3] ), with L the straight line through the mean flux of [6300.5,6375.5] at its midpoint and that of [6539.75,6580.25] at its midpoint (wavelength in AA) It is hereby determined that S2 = 0.013 mag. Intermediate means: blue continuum 4.89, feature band 4.71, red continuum 4.39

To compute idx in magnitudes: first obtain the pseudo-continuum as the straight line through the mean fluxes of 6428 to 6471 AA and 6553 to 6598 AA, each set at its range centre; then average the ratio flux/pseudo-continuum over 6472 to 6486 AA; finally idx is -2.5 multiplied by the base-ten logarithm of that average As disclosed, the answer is 0.01 mag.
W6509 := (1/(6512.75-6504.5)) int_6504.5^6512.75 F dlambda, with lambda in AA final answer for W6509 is 4.63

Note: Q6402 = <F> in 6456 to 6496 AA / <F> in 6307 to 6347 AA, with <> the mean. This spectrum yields 0.95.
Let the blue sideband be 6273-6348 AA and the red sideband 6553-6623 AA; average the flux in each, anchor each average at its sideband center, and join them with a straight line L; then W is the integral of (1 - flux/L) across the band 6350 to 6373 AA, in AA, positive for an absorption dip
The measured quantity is 1.0 AA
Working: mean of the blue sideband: 4.96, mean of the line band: 4.67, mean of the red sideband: 4.51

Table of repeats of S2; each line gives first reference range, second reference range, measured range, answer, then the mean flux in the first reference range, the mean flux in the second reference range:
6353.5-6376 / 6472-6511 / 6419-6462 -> -0.02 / 4.7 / 4.6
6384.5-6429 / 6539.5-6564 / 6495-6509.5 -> -0.03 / 4.7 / 4.41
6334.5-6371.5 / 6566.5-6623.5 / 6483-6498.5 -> 0.00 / 4.67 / 4.57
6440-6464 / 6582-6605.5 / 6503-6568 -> 0.05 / 4.72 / 4.66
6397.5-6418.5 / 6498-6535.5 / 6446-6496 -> -0.02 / 4.59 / 4.57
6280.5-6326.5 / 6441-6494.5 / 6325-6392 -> 0.04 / 5.09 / 4.66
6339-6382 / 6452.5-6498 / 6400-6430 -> 0.00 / 4.67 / 4.64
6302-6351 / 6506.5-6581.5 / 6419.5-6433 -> 0.01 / 4.95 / 4.48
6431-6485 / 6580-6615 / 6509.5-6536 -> 0.03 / 4.71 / 4.63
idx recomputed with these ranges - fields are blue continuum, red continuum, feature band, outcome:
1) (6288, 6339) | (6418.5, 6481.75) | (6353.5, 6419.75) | 0.04 mag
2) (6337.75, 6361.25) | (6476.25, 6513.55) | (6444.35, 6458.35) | -0.03 mag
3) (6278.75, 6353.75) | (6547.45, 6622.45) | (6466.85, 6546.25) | 0.02 mag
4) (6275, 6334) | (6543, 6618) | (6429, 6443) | 0.01 mag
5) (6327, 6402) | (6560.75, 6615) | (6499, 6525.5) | 0.00 mag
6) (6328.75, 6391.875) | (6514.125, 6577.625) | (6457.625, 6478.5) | -0.02 mag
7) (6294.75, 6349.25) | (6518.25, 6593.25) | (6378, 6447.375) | 0.02 mag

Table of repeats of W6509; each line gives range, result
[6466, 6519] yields 4.57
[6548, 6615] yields 4.5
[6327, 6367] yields 4.77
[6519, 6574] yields 4.47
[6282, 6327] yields 5.08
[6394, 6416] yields 4.54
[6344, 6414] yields 4.69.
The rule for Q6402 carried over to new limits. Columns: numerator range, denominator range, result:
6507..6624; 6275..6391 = 0.93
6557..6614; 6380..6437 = 0.95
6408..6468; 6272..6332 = 0.95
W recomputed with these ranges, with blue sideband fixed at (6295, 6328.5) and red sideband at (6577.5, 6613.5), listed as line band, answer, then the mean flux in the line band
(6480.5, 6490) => 0.26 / 4.69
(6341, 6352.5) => 1.11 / 4.57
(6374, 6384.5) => 0.39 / 4.82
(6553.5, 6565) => 1.24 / 4.19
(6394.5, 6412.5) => 1.49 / 4.55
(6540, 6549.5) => 0.31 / 4.57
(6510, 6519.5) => 0.63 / 4.46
